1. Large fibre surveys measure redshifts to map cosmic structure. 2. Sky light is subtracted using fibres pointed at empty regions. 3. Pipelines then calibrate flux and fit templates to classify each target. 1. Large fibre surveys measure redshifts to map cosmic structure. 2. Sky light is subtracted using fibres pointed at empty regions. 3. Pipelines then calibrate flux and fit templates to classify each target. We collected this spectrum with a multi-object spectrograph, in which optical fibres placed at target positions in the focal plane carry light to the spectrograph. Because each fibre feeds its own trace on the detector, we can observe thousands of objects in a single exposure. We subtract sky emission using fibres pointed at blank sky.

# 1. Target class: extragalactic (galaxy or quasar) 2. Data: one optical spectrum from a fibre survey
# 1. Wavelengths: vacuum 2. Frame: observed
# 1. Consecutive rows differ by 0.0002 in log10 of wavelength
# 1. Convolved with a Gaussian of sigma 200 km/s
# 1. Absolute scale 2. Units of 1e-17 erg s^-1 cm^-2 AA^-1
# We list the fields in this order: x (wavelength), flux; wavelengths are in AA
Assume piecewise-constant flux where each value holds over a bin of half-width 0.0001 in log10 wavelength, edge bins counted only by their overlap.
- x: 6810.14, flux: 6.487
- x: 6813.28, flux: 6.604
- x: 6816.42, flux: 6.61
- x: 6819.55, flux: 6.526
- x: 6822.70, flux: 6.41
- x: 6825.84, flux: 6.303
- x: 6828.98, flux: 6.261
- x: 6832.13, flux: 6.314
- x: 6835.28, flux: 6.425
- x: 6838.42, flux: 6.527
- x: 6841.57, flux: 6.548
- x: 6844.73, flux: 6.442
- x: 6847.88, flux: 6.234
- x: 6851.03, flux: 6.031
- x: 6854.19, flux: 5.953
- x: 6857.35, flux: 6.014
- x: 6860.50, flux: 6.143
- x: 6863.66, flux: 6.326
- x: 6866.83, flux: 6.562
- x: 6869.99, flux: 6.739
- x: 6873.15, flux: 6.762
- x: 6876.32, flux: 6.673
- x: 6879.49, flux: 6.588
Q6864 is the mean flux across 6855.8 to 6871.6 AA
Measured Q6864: 6.36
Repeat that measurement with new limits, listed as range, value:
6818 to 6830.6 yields 6.37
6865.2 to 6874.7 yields 6.69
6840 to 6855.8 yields 6.24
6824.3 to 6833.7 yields 6.29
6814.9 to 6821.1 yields 6.58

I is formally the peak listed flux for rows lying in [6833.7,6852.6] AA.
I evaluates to 6.548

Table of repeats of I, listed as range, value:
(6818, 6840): 6.527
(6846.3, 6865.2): 6.326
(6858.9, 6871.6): 6.739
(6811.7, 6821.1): 6.61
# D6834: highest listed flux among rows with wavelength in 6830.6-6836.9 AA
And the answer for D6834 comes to 6.425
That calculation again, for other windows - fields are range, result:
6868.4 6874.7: 6.762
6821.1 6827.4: 6.41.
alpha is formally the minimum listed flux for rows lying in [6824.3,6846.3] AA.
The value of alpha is 6.261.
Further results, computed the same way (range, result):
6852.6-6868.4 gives 5.953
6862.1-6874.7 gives 6.326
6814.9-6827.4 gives 6.303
